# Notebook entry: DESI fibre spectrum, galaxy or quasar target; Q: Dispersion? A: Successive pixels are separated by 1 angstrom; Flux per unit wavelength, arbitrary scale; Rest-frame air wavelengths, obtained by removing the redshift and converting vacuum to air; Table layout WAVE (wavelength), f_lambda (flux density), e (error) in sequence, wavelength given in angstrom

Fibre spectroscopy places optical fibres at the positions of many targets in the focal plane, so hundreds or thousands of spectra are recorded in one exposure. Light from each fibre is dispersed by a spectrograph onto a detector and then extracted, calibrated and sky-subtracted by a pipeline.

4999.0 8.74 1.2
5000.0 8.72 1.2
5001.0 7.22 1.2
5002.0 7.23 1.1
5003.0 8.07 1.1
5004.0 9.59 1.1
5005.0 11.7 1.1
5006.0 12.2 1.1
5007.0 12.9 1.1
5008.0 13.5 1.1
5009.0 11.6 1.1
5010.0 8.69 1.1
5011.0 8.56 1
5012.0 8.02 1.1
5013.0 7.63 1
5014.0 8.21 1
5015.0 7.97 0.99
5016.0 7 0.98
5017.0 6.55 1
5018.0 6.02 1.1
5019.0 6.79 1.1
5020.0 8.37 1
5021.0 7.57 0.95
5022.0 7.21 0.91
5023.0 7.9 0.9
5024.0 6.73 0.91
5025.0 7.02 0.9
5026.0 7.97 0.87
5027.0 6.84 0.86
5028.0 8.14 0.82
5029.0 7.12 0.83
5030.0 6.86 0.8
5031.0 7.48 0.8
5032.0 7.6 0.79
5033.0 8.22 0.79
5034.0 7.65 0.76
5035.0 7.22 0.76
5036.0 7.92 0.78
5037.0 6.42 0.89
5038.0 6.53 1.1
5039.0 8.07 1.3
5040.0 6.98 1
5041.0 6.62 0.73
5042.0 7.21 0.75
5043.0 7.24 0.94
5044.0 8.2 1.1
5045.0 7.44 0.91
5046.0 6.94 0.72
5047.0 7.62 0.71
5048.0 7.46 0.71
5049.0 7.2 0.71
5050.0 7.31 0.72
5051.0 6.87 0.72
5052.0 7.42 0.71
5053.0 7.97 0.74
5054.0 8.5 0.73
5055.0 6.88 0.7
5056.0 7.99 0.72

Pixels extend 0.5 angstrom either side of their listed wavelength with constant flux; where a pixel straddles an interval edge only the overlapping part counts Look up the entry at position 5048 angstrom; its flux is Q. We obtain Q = 7.46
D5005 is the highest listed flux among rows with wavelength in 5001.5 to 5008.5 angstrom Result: 13.5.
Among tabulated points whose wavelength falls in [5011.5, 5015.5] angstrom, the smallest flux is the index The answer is 7.63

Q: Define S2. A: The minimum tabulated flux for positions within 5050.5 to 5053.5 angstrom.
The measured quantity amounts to 6.87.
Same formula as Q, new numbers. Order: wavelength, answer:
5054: 8.5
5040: 6.98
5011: 8.56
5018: 6.02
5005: 11.7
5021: 7.57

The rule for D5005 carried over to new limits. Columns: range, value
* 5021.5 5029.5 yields 8.14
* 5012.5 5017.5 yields 8.21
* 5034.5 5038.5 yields 7.92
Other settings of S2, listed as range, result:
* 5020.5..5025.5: 6.73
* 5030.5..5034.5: 7.48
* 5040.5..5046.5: 6.62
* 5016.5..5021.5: 6.02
